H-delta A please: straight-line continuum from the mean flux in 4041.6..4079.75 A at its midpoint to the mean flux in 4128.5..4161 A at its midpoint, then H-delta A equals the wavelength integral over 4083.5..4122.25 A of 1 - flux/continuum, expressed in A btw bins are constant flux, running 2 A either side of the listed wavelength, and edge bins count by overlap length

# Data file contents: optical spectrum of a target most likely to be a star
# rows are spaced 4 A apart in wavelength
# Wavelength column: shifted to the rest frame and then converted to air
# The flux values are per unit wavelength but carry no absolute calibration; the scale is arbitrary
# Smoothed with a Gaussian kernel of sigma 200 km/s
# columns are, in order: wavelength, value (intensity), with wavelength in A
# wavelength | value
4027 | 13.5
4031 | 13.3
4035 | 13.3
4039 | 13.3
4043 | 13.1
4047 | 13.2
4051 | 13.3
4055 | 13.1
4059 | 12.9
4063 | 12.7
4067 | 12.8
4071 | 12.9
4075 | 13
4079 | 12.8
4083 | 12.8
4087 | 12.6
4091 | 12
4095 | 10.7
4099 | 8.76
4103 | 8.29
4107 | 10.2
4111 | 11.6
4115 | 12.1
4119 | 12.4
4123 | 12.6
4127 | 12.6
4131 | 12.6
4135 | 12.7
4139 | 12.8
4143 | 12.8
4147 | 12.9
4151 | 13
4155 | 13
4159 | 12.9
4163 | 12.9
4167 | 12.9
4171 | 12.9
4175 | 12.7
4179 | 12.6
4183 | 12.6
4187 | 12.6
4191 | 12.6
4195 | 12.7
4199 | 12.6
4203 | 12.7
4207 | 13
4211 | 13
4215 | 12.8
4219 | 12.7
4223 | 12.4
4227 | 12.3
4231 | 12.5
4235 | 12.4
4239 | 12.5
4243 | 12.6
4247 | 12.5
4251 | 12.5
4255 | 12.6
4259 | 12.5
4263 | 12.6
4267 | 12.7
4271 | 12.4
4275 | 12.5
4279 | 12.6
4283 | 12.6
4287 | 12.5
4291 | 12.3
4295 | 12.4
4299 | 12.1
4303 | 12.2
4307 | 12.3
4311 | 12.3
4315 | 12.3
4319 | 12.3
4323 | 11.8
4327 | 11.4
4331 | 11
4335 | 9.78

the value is 5.47 A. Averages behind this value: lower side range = 13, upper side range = 12.8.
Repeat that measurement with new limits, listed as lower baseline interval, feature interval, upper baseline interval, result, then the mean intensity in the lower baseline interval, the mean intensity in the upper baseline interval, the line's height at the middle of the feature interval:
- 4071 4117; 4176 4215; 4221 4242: -1.77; 11.4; 12.4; 12.2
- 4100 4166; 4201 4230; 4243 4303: -0.80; 12.2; 12.5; 12.4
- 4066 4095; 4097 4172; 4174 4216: 3.23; 12.6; 12.7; 12.6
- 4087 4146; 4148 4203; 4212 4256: -3.10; 11.6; 12.5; 12.1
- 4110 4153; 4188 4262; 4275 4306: -0.82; 12.6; 12.4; 12.5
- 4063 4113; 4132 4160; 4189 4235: -1.80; 11.6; 12.7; 12.1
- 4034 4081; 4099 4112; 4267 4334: 3.18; 13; 12.2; 12.9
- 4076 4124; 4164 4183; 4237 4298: -1.39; 11.4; 12.5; 11.9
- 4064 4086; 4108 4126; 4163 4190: 0.99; 12.8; 12.7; 12.8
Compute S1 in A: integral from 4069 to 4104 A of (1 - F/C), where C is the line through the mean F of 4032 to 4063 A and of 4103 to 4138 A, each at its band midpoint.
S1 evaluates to 2.4 A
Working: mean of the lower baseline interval 13.1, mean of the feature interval 11.6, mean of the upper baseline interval 11.9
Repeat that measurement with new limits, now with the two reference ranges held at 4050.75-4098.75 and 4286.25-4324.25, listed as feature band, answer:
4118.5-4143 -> -0.5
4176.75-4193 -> -0.3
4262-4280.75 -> -0.4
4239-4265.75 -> -0.5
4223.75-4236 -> -0.1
